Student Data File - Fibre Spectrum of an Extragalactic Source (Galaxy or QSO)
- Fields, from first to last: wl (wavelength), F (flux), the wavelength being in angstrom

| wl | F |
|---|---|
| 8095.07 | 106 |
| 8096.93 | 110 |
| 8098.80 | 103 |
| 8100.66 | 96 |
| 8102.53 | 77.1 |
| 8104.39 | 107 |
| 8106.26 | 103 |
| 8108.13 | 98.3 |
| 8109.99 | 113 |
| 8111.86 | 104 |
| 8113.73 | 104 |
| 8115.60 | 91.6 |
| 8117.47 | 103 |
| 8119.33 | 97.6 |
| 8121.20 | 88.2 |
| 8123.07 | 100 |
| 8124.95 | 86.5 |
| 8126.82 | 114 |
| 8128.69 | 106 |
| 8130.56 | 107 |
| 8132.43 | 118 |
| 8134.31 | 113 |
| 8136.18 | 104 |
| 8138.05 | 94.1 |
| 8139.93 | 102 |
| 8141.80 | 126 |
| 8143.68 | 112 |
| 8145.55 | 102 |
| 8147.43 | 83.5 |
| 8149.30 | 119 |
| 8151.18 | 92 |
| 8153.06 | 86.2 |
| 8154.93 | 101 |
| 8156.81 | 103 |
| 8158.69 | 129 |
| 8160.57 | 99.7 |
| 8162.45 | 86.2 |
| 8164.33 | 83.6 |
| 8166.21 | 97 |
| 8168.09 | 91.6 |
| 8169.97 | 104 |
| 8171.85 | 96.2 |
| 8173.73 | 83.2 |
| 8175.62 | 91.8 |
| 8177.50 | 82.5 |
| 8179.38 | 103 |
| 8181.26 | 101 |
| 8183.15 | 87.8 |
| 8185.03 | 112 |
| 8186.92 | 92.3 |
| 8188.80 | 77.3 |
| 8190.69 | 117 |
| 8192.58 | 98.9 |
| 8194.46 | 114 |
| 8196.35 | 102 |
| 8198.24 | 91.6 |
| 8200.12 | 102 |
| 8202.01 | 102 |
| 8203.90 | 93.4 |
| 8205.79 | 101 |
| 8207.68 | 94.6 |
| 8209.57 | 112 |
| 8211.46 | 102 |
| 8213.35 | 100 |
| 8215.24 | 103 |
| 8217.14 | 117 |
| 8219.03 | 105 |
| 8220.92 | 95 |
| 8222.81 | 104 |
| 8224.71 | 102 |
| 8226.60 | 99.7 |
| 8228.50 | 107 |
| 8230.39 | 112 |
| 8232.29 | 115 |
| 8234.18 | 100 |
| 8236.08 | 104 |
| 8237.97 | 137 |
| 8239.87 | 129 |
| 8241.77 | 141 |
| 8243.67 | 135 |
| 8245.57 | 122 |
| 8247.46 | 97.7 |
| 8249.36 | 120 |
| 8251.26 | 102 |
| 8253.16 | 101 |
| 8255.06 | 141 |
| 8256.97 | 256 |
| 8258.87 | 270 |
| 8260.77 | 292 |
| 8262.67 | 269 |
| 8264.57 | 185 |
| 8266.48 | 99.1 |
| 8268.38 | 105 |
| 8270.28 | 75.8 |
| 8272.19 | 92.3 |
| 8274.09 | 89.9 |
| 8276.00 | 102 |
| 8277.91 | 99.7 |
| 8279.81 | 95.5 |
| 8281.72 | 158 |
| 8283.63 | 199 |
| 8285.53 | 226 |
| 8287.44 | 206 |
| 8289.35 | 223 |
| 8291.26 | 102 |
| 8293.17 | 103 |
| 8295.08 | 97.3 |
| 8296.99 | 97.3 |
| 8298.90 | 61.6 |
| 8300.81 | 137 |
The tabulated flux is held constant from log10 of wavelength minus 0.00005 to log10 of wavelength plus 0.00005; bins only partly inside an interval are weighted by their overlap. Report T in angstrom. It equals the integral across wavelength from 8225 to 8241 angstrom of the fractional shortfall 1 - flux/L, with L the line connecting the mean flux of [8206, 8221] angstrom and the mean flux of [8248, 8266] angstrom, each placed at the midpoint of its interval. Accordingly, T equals 3.27 angstrom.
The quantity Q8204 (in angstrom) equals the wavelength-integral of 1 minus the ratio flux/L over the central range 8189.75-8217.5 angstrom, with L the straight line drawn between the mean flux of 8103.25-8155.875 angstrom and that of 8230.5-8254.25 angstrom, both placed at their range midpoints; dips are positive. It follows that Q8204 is 2.2 angstrom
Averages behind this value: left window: 103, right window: 117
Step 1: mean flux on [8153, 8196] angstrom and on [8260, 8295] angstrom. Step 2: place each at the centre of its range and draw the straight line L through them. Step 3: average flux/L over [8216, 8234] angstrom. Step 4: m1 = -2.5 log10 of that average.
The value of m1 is 0.16 mag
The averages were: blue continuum 97.6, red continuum 149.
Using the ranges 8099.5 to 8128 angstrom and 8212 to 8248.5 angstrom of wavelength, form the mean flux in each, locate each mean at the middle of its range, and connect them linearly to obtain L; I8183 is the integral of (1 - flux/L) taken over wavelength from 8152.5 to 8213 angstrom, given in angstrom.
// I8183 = 4.8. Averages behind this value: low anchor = 99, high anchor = 112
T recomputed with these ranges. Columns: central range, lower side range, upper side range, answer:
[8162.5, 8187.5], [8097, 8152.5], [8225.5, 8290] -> 5.1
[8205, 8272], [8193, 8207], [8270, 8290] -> -4.0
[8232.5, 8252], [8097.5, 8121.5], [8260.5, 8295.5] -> 2.5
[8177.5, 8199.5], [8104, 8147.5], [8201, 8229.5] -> 0.8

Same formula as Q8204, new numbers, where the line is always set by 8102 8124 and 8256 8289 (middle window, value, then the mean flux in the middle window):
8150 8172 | 4.0 angstrom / 97.7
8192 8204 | 3.0 angstrom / 101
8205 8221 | 4.3 angstrom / 104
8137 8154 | 1.7 angstrom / 102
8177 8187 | 2.4 angstrom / 97.4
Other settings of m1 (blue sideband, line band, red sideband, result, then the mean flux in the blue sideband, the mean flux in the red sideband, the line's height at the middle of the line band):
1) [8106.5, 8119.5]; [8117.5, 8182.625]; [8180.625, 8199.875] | 0.01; 102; 99.5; 101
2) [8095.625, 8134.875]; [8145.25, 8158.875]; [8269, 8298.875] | 0.08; 102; 129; 108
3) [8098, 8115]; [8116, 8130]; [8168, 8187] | 0.00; 100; 95.3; 99.2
